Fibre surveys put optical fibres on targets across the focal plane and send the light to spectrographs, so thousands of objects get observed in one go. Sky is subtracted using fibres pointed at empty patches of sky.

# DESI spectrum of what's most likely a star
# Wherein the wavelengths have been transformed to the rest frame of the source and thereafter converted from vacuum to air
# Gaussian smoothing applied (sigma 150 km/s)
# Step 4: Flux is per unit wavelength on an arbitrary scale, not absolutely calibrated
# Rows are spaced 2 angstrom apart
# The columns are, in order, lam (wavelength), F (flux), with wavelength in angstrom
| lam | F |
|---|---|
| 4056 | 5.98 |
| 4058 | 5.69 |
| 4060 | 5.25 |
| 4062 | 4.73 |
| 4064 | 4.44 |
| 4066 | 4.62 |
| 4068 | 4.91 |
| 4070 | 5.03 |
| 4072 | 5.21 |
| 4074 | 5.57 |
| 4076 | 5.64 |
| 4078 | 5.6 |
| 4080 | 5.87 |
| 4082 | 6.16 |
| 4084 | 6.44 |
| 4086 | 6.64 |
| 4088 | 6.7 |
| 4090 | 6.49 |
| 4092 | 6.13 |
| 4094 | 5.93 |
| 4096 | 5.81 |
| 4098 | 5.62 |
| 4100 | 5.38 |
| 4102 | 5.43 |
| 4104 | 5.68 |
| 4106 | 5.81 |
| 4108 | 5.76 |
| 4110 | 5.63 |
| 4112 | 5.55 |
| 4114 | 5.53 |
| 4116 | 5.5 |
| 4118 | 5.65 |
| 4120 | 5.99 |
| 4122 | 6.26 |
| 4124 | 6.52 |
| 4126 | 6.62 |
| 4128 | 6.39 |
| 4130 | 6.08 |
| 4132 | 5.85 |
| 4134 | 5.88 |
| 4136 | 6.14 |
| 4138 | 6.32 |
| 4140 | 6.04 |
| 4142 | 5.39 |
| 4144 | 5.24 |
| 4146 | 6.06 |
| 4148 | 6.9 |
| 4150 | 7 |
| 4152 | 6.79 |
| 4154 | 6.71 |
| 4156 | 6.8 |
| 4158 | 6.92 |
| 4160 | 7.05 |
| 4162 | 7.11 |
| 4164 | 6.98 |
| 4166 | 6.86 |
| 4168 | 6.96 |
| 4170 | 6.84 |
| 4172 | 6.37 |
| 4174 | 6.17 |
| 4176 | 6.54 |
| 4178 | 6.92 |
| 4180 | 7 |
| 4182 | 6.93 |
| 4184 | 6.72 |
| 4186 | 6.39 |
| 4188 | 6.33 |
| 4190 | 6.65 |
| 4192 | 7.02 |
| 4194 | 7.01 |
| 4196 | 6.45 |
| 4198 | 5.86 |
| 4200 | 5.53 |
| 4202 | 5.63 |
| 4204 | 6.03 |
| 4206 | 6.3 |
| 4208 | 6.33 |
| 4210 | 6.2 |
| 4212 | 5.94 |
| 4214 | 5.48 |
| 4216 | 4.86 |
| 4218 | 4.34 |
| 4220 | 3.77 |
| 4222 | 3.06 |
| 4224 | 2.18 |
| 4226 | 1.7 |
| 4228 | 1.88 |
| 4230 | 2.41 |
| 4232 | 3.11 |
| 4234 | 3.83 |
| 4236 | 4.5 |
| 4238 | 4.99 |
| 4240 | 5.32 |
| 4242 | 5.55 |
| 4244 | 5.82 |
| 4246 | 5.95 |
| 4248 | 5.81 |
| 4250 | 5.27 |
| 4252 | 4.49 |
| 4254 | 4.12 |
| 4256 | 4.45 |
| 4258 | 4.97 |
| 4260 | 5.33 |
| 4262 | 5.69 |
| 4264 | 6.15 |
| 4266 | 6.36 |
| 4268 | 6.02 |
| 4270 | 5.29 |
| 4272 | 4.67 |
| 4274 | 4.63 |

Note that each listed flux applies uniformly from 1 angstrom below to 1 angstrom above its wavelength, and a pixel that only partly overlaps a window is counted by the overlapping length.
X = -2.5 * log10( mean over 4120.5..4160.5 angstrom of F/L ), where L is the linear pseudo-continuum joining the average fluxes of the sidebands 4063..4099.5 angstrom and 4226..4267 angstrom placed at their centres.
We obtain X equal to -0.18 mag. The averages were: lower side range 5.71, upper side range 4.72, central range 6.33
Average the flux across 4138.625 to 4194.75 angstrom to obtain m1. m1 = 6.63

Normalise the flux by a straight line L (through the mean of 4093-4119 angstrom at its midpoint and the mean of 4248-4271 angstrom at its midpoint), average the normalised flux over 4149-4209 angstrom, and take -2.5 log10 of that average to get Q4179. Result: -0.20 mag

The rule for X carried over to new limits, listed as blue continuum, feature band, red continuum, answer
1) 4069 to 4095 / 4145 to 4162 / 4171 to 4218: -0.11 mag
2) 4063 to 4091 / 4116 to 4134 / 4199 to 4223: -0.11 mag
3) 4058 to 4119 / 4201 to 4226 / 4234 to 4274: 0.10 mag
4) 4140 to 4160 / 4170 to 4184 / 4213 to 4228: -0.25 mag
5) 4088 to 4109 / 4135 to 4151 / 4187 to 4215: -0.02 mag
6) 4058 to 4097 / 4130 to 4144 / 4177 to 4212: 0.02 mag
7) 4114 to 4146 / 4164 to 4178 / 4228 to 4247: -0.23 mag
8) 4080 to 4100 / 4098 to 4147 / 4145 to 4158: 0.11 mag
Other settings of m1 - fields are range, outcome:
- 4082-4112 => 5.95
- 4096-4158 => 6.03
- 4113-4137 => 6.03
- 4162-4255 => 5.46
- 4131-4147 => 5.87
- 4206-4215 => 6.02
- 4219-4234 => 2.67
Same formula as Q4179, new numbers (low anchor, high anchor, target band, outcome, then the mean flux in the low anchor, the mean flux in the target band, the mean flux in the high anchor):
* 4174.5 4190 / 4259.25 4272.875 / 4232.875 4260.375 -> 0.18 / 6.67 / 5.01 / 5.66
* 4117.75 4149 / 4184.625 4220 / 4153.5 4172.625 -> -0.14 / 6.09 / 6.87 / 5.96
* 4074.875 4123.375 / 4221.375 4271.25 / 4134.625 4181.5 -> -0.22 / 5.89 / 6.57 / 4.58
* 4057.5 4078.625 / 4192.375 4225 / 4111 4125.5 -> -0.13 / 5.13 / 5.88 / 5.34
